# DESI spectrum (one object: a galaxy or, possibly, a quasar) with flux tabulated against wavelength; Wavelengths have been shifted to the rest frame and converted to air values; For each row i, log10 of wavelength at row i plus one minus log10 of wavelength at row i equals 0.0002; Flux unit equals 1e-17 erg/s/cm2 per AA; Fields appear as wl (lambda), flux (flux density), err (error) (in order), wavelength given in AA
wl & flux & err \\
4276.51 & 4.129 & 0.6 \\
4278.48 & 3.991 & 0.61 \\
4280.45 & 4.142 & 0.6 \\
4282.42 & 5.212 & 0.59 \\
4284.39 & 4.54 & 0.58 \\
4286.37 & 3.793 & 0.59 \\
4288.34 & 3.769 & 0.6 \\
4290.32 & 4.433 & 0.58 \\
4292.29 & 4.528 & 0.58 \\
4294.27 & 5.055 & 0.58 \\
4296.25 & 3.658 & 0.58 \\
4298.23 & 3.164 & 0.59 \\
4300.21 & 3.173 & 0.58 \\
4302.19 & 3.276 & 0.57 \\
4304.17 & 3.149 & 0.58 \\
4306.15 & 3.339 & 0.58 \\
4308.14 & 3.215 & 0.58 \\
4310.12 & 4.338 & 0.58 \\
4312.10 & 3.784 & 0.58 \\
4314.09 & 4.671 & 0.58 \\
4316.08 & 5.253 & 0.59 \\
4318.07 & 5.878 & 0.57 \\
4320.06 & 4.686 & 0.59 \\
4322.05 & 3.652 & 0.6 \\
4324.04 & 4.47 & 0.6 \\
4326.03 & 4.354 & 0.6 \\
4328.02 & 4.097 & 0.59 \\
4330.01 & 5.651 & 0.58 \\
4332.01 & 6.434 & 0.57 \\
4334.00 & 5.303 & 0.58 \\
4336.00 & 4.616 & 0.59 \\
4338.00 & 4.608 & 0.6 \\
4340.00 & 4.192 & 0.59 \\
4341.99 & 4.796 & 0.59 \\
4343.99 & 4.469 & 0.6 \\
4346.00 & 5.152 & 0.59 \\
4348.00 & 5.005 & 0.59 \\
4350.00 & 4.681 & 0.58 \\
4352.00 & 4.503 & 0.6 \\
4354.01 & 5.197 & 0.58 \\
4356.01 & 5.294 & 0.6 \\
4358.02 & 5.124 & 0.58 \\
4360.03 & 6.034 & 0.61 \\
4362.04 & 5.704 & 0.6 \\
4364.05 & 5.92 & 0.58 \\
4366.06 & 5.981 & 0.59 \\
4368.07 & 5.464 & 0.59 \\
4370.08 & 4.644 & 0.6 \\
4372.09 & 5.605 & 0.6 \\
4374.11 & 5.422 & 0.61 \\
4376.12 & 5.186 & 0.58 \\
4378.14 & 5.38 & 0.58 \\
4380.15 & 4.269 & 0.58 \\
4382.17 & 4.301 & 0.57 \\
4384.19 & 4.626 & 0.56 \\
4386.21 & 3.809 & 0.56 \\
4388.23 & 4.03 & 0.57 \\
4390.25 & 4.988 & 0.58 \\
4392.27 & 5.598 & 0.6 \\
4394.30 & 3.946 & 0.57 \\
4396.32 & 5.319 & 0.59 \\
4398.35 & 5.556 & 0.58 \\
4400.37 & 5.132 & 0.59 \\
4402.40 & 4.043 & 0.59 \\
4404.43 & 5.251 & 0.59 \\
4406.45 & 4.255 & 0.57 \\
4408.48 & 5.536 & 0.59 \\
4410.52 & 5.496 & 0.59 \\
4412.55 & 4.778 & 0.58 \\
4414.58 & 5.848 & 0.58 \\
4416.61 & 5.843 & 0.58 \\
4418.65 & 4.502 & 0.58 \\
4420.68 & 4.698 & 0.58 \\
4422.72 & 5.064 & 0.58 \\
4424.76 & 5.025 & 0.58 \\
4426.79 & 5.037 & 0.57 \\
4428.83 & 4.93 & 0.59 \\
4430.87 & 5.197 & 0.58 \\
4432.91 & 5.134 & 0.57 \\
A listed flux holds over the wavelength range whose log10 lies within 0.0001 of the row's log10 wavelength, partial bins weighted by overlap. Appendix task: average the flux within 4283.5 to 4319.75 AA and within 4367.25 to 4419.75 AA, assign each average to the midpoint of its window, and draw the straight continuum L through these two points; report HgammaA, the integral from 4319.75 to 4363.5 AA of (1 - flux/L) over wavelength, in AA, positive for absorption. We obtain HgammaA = -4.6 AA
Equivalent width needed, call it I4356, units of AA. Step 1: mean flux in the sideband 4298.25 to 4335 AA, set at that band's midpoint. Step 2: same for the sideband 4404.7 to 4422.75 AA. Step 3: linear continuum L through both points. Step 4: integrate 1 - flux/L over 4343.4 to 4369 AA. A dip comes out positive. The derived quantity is -3.4 AA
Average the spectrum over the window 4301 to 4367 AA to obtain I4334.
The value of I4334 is 4.75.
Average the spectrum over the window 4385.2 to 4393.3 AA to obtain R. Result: 4.6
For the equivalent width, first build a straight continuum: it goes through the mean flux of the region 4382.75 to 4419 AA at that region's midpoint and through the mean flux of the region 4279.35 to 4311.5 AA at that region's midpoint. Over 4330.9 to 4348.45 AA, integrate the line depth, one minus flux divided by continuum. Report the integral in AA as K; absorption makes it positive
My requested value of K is -2.5 AA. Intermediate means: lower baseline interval 3.92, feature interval 4.95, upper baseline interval 4.92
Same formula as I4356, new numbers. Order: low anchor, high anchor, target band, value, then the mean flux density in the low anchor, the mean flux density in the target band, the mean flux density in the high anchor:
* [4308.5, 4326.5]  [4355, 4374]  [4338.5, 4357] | 1.31 AA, 4.52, 4.81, 5.52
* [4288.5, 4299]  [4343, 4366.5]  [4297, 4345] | 3.11 AA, 4.16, 4.36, 5.24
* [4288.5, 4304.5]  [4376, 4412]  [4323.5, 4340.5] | -2.86 AA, 3.83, 4.89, 4.81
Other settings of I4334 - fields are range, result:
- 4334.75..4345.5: 4.58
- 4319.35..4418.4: 4.98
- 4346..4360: 5.06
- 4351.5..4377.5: 5.41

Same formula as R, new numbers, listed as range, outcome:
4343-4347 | 4.8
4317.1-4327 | 4.61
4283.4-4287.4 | 4.16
